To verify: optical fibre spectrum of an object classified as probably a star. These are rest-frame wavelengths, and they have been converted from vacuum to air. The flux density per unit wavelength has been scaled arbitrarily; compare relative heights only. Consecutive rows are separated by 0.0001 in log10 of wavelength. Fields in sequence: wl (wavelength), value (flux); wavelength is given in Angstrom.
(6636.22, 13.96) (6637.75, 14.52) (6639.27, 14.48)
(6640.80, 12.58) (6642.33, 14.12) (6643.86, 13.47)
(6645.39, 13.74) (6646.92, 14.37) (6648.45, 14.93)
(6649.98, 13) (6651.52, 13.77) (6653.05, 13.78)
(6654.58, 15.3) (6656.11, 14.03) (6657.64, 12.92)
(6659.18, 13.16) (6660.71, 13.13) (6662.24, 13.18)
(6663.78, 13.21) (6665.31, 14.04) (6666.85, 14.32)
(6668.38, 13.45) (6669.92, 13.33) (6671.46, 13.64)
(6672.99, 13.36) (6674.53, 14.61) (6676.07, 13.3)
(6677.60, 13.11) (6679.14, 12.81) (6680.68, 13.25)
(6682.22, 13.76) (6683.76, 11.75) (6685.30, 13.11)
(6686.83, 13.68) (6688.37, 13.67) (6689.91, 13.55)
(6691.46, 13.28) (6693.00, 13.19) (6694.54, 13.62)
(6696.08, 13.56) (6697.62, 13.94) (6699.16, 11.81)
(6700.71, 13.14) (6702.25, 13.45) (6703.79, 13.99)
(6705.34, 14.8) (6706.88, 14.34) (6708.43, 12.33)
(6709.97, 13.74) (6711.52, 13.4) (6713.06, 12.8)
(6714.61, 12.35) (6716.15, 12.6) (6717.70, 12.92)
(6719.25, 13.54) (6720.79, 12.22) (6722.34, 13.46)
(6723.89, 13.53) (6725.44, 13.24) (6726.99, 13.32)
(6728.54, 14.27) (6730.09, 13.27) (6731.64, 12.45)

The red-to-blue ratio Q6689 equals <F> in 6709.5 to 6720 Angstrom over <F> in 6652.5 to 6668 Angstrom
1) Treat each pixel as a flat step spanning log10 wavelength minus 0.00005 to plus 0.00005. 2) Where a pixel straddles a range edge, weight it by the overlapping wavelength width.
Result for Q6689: 0.95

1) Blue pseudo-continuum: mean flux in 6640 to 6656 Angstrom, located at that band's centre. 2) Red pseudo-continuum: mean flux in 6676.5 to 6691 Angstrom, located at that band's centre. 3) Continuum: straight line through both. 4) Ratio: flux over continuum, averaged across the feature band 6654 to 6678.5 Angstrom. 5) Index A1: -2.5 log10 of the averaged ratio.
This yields -0.01 mag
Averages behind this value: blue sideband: 13.9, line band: 13.6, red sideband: 13.2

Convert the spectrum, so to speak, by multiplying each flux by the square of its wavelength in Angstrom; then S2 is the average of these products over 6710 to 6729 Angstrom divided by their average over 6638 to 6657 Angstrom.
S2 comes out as 1.0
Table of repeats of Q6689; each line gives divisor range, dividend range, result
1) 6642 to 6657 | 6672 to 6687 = 0.95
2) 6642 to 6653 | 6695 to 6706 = 0.97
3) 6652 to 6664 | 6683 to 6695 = 0.97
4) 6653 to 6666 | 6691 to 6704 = 0.98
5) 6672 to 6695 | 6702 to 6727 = 1.00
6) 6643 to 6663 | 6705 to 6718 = 0.96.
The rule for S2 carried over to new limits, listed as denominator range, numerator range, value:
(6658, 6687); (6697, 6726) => 1.00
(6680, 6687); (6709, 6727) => 1.01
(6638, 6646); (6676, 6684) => 0.96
